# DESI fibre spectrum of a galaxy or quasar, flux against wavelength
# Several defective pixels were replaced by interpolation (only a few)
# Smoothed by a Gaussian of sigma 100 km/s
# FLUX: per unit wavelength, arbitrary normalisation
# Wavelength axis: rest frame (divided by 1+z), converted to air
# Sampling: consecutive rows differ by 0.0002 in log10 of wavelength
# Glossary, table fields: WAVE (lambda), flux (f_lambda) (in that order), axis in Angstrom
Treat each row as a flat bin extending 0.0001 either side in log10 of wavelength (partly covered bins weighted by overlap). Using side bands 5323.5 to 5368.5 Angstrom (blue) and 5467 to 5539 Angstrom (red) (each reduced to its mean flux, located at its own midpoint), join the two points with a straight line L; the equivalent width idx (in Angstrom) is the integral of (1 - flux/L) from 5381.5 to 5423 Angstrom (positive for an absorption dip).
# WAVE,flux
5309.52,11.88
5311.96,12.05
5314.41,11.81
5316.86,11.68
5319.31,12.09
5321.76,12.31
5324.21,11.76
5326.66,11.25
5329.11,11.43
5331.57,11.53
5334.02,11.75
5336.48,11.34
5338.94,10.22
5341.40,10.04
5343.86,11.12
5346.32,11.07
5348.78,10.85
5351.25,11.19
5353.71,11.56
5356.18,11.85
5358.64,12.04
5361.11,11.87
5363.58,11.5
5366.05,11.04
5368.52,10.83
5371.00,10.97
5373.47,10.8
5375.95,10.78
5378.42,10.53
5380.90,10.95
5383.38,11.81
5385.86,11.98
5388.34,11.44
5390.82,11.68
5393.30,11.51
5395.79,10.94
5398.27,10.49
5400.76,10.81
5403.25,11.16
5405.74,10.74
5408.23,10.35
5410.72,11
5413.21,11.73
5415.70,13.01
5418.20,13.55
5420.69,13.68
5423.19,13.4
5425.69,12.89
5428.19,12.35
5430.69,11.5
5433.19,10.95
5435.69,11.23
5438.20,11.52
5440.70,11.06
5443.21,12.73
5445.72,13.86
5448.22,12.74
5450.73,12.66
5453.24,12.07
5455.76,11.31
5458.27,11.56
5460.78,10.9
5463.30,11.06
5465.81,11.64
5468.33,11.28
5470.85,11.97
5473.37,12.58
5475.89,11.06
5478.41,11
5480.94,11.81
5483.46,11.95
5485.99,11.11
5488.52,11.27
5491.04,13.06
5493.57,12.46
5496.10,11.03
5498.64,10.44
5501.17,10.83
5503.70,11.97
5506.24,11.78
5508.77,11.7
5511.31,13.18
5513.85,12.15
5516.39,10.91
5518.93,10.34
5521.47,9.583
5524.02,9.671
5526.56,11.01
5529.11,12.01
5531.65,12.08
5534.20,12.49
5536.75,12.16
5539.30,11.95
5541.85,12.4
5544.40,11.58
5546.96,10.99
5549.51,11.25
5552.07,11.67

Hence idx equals -1.0 Angstrom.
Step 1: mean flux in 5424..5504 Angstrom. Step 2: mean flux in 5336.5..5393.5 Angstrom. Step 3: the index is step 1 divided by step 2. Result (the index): 1.0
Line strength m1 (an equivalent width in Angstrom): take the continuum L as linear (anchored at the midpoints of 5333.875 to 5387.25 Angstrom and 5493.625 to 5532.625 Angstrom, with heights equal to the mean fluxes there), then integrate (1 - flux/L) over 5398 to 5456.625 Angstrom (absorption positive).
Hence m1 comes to -4.0 Angstrom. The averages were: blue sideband 11.2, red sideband 11.3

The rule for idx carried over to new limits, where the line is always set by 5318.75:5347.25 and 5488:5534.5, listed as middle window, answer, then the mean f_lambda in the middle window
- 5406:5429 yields -2.0 Angstrom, 12.4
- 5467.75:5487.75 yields -0.3 Angstrom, 11.6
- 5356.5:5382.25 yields 0.4 Angstrom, 11.2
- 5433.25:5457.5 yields -1.4 Angstrom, 12.1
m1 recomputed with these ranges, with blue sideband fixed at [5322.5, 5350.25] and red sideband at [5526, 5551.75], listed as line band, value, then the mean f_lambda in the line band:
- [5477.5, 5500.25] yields 0.15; 11.6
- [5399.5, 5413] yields 0.58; 10.9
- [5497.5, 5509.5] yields 0.36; 11.3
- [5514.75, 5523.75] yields 1.12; 10.3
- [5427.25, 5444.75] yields -0.26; 11.6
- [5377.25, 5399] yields 0.07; 11.3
